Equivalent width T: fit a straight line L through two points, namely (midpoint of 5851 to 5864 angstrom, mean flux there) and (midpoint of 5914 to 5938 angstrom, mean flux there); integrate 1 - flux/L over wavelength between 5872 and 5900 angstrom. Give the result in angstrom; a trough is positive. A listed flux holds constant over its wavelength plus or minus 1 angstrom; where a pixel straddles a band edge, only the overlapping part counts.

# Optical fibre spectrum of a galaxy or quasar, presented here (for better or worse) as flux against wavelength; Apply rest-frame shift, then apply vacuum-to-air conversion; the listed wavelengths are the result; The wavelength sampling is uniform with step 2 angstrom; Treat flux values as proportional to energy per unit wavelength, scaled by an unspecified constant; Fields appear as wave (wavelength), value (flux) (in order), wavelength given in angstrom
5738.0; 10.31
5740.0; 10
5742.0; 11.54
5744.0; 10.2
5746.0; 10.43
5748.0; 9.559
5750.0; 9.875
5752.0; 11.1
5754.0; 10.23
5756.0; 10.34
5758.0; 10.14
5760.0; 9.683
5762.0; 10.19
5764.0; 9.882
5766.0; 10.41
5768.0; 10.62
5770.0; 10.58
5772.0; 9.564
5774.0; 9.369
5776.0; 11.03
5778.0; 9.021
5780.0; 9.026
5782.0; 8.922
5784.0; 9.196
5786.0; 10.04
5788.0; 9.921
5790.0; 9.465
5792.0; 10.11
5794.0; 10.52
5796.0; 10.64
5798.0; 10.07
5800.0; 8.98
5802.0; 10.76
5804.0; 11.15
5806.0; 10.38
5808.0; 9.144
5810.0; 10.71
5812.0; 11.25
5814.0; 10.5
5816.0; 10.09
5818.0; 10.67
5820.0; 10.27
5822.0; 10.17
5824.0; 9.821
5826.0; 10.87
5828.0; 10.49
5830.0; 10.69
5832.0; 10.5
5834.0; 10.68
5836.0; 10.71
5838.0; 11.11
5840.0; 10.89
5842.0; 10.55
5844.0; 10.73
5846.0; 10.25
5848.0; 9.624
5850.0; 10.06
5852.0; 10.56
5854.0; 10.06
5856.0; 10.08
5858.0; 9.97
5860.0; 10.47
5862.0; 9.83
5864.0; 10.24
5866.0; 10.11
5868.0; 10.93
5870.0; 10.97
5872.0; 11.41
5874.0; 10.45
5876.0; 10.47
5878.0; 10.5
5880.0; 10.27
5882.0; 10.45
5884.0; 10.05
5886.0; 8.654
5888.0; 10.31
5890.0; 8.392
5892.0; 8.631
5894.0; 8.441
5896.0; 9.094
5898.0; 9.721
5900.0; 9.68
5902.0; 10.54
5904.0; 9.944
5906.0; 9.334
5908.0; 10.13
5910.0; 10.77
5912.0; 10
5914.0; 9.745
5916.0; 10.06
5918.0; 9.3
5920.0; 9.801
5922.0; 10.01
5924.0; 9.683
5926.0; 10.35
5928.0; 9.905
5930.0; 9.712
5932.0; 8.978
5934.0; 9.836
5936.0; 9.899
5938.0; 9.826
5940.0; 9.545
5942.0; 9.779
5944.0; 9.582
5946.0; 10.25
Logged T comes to 0.83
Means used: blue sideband 10.2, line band 9.71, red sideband 9.78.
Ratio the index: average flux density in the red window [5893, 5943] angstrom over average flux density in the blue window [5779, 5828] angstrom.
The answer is 0.96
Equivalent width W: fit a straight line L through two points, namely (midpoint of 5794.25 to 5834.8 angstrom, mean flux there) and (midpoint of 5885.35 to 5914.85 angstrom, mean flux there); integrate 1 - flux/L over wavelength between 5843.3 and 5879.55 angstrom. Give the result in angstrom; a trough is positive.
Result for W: -1.6 angstrom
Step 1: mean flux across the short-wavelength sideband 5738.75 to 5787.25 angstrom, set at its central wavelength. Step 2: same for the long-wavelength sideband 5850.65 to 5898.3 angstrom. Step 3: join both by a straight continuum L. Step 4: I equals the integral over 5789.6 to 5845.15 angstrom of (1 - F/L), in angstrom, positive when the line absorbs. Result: -2.3 angstrom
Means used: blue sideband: 10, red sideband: 10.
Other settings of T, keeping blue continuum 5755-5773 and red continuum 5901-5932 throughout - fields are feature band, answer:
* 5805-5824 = -0.5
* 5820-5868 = -1.6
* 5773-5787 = 0.9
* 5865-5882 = -1.1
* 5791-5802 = 0.0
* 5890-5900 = 1.0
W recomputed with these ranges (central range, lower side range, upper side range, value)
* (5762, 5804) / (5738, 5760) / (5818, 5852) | 1.7 angstrom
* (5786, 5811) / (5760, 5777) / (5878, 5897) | -0.4 angstrom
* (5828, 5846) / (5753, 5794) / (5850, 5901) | -1.3 angstrom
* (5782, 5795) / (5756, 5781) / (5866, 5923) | 0.2 angstrom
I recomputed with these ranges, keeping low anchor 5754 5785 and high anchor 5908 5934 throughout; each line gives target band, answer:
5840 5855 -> -0.7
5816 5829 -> -0.6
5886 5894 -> 0.7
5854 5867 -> -0.3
